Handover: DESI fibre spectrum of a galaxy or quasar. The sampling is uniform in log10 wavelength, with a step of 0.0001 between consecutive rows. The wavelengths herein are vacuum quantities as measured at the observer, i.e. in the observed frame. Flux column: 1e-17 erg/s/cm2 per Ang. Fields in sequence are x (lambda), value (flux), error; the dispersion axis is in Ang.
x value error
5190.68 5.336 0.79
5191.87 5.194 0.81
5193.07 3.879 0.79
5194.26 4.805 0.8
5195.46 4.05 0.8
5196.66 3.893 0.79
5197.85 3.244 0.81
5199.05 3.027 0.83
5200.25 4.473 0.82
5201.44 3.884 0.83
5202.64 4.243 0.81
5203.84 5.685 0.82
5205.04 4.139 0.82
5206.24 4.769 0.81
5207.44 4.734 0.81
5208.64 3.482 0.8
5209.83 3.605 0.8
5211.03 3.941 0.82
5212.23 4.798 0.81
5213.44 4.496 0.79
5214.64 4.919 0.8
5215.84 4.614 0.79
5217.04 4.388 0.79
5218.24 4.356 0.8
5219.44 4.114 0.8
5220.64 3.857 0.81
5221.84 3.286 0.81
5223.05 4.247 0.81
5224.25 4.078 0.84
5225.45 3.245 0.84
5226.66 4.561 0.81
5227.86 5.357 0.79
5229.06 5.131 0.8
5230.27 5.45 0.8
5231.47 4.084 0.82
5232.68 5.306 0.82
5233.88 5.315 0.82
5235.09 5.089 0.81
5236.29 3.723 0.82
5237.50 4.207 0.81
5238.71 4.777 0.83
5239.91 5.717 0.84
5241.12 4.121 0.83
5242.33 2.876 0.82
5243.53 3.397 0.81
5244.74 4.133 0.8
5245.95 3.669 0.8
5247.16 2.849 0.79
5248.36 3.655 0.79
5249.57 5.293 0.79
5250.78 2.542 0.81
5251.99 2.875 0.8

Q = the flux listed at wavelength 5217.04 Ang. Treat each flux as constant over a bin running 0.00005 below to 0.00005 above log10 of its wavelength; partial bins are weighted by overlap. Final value 4.388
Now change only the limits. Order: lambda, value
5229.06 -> 5.131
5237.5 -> 4.207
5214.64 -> 4.919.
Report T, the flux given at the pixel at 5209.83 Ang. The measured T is 3.605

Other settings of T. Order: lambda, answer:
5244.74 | 4.133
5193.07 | 3.879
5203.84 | 5.685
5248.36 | 3.655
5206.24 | 4.769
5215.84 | 4.614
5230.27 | 5.45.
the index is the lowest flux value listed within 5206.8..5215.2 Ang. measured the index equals 3.482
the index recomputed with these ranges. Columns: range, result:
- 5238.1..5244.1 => 2.876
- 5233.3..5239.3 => 3.723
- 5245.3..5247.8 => 2.849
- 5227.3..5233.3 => 4.084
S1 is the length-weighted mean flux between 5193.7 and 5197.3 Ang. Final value 4.23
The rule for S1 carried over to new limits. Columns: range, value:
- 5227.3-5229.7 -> 5.24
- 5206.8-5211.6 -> 3.95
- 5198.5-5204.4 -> 4.26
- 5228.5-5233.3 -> 4.99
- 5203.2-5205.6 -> 4.91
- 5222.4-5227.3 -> 4.03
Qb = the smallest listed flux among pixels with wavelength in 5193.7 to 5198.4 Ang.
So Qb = 3.244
